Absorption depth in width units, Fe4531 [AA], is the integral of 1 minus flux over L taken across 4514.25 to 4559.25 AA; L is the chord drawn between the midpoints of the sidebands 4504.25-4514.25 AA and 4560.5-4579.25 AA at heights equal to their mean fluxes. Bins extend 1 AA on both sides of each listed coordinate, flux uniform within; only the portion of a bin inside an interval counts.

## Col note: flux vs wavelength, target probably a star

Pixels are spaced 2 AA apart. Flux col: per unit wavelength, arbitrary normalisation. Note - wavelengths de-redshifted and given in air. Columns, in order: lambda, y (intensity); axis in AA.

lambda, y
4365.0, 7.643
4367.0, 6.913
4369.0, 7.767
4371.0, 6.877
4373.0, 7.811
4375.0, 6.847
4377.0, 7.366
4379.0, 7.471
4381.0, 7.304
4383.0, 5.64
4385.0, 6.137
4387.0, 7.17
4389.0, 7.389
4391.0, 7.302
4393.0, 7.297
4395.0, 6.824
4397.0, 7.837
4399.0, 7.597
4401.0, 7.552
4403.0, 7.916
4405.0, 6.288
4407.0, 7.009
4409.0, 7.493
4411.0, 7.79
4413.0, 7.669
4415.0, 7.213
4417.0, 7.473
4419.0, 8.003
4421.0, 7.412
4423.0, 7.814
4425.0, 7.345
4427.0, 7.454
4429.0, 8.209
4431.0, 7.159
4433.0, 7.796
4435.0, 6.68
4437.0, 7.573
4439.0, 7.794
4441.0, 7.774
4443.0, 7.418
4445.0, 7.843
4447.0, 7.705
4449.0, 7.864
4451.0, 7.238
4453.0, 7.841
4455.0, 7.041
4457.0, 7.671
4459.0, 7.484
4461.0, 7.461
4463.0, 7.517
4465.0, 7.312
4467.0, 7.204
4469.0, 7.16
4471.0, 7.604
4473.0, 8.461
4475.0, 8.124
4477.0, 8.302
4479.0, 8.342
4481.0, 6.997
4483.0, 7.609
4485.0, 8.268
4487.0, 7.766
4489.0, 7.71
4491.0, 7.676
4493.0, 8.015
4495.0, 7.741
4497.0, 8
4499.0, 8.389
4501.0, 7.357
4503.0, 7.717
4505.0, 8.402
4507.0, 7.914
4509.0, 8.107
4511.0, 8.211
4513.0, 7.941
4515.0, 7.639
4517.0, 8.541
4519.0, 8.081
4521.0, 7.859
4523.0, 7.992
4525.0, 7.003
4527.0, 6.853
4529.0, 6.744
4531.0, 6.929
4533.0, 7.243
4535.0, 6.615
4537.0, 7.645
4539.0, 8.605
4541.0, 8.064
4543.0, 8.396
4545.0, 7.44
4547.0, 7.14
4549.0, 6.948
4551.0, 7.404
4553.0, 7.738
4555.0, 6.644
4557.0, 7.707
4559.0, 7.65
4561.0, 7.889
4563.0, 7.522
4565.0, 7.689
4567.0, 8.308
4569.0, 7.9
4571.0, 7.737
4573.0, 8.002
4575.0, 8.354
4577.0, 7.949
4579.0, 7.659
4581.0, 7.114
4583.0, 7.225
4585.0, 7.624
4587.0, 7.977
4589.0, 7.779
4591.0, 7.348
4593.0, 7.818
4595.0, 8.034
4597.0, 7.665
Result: 2.80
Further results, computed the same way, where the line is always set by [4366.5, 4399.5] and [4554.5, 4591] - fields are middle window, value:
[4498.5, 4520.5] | -1.4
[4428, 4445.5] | -0.6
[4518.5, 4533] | 0.5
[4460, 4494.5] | -1.4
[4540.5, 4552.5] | 0.1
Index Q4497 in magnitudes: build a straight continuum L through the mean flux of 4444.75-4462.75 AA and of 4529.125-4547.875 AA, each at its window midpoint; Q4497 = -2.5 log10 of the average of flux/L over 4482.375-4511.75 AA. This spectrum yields -0.05 mag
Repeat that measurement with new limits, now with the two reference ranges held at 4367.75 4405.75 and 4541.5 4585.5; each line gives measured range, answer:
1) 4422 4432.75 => -0.047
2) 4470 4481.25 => -0.088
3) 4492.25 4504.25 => -0.057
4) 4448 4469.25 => -0.011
